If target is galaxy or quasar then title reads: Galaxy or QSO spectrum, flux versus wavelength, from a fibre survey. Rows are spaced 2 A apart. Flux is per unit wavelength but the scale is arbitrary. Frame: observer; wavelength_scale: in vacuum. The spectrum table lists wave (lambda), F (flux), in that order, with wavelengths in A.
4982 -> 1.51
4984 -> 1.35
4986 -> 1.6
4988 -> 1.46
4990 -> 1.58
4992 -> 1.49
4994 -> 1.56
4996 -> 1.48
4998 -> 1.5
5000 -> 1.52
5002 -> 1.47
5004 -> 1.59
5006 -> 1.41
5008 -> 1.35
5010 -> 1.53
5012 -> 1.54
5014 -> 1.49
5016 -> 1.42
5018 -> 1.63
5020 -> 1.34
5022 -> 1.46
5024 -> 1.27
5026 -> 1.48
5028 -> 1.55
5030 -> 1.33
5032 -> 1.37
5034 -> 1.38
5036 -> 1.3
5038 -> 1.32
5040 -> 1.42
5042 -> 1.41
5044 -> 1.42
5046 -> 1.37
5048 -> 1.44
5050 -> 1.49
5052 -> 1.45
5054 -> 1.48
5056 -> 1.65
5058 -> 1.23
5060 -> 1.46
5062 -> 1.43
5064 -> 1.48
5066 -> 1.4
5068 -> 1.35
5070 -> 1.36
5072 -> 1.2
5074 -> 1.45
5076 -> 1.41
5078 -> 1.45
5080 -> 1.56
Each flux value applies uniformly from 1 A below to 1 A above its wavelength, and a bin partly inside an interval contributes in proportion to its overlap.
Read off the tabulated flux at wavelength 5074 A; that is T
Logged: 1.45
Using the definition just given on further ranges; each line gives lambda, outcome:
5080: 1.56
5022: 1.46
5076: 1.41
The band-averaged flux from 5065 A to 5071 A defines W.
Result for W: 1.37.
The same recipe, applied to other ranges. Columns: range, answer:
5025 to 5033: 1.43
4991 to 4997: 1.51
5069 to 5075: 1.34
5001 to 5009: 1.46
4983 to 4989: 1.47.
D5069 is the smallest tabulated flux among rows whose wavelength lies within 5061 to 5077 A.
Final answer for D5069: 1.2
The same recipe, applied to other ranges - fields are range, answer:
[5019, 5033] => 1.27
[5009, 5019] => 1.42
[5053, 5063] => 1.23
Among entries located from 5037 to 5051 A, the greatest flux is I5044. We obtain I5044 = 1.49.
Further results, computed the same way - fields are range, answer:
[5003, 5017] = 1.59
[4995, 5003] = 1.52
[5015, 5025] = 1.63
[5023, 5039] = 1.55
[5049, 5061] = 1.65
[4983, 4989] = 1.6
